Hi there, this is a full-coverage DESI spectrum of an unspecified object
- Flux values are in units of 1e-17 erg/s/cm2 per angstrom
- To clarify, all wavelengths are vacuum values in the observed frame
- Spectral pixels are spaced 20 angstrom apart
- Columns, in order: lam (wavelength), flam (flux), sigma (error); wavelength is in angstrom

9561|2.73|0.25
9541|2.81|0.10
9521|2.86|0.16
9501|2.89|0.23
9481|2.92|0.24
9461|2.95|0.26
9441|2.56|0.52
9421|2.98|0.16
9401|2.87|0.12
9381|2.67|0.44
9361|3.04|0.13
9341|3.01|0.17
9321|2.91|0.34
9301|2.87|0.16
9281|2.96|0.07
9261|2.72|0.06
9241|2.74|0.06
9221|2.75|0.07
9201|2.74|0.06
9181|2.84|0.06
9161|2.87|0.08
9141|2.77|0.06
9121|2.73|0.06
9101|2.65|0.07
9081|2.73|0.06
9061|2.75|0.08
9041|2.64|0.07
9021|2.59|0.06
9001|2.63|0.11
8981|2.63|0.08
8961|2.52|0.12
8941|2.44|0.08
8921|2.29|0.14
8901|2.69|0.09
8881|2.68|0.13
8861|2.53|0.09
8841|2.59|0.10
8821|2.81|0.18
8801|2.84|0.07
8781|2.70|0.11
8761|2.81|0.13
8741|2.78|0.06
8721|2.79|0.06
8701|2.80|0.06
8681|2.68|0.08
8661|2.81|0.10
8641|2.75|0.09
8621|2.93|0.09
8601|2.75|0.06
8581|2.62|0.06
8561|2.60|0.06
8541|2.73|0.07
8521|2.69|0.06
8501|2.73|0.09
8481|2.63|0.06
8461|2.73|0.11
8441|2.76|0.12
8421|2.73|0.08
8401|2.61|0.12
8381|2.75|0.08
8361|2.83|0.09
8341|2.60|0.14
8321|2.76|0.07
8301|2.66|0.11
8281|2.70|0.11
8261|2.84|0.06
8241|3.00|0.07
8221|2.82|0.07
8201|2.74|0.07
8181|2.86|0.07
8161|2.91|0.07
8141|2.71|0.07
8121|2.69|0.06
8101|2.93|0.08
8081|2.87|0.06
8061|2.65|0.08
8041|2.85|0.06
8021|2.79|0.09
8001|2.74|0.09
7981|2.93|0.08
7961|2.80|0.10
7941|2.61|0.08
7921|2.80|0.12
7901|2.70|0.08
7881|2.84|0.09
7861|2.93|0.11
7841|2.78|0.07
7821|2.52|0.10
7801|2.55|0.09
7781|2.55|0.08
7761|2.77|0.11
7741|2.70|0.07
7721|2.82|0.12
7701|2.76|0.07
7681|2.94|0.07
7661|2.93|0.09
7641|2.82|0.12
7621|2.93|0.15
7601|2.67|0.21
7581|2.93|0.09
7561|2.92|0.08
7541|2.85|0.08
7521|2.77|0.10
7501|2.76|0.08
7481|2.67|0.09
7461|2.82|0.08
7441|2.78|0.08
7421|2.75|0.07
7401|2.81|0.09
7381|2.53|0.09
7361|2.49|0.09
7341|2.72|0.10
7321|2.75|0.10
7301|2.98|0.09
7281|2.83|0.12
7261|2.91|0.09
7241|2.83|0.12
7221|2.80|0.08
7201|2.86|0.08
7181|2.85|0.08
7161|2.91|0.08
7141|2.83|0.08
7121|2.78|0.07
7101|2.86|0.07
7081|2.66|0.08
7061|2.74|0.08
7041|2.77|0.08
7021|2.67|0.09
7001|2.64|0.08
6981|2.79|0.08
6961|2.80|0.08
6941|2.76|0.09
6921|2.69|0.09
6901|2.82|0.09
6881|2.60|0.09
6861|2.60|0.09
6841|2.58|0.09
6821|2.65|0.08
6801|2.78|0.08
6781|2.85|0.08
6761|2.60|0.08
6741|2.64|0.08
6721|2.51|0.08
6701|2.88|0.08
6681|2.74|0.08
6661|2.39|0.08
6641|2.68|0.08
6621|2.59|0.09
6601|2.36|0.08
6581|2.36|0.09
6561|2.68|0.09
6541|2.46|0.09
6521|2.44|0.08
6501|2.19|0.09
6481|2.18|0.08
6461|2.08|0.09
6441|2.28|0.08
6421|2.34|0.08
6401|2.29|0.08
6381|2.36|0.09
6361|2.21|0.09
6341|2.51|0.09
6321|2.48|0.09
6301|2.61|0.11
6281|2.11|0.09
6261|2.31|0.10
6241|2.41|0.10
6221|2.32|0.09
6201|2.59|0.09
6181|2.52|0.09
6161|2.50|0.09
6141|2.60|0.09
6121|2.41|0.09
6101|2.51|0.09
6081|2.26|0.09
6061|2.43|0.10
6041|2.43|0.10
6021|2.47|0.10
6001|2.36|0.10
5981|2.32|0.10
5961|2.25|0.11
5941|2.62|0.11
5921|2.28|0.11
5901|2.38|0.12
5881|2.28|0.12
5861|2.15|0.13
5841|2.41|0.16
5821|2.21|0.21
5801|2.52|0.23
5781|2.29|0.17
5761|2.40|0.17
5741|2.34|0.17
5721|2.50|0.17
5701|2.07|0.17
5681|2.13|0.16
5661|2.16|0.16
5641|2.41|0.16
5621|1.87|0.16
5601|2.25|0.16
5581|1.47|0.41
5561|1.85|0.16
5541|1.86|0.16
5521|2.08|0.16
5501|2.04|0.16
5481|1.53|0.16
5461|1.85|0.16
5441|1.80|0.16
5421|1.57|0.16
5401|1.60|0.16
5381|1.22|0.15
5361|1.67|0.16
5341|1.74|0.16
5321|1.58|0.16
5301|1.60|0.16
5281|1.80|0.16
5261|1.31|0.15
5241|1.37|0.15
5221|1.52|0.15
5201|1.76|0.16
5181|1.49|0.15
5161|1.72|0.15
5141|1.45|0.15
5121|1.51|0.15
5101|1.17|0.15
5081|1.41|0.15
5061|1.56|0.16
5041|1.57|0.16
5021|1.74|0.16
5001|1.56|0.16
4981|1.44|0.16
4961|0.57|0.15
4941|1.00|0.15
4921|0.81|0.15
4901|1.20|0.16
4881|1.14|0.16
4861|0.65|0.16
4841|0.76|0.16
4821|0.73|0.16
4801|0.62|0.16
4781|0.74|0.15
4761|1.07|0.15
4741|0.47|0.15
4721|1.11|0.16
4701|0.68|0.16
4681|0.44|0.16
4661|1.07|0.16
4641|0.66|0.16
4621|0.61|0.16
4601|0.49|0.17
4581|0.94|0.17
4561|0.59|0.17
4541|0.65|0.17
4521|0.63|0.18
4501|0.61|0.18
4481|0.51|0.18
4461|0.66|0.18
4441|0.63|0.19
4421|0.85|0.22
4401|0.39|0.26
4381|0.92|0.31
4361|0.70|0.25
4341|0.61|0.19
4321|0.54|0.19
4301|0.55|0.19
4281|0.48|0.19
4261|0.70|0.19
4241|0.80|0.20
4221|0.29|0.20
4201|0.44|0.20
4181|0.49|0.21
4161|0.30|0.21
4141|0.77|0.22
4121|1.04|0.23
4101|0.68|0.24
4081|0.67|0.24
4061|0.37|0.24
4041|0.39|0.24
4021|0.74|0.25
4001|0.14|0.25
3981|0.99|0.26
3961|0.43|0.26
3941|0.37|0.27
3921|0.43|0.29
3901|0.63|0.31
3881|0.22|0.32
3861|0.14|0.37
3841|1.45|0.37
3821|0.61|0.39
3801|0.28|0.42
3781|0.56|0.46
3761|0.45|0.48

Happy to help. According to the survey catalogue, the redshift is 0.25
